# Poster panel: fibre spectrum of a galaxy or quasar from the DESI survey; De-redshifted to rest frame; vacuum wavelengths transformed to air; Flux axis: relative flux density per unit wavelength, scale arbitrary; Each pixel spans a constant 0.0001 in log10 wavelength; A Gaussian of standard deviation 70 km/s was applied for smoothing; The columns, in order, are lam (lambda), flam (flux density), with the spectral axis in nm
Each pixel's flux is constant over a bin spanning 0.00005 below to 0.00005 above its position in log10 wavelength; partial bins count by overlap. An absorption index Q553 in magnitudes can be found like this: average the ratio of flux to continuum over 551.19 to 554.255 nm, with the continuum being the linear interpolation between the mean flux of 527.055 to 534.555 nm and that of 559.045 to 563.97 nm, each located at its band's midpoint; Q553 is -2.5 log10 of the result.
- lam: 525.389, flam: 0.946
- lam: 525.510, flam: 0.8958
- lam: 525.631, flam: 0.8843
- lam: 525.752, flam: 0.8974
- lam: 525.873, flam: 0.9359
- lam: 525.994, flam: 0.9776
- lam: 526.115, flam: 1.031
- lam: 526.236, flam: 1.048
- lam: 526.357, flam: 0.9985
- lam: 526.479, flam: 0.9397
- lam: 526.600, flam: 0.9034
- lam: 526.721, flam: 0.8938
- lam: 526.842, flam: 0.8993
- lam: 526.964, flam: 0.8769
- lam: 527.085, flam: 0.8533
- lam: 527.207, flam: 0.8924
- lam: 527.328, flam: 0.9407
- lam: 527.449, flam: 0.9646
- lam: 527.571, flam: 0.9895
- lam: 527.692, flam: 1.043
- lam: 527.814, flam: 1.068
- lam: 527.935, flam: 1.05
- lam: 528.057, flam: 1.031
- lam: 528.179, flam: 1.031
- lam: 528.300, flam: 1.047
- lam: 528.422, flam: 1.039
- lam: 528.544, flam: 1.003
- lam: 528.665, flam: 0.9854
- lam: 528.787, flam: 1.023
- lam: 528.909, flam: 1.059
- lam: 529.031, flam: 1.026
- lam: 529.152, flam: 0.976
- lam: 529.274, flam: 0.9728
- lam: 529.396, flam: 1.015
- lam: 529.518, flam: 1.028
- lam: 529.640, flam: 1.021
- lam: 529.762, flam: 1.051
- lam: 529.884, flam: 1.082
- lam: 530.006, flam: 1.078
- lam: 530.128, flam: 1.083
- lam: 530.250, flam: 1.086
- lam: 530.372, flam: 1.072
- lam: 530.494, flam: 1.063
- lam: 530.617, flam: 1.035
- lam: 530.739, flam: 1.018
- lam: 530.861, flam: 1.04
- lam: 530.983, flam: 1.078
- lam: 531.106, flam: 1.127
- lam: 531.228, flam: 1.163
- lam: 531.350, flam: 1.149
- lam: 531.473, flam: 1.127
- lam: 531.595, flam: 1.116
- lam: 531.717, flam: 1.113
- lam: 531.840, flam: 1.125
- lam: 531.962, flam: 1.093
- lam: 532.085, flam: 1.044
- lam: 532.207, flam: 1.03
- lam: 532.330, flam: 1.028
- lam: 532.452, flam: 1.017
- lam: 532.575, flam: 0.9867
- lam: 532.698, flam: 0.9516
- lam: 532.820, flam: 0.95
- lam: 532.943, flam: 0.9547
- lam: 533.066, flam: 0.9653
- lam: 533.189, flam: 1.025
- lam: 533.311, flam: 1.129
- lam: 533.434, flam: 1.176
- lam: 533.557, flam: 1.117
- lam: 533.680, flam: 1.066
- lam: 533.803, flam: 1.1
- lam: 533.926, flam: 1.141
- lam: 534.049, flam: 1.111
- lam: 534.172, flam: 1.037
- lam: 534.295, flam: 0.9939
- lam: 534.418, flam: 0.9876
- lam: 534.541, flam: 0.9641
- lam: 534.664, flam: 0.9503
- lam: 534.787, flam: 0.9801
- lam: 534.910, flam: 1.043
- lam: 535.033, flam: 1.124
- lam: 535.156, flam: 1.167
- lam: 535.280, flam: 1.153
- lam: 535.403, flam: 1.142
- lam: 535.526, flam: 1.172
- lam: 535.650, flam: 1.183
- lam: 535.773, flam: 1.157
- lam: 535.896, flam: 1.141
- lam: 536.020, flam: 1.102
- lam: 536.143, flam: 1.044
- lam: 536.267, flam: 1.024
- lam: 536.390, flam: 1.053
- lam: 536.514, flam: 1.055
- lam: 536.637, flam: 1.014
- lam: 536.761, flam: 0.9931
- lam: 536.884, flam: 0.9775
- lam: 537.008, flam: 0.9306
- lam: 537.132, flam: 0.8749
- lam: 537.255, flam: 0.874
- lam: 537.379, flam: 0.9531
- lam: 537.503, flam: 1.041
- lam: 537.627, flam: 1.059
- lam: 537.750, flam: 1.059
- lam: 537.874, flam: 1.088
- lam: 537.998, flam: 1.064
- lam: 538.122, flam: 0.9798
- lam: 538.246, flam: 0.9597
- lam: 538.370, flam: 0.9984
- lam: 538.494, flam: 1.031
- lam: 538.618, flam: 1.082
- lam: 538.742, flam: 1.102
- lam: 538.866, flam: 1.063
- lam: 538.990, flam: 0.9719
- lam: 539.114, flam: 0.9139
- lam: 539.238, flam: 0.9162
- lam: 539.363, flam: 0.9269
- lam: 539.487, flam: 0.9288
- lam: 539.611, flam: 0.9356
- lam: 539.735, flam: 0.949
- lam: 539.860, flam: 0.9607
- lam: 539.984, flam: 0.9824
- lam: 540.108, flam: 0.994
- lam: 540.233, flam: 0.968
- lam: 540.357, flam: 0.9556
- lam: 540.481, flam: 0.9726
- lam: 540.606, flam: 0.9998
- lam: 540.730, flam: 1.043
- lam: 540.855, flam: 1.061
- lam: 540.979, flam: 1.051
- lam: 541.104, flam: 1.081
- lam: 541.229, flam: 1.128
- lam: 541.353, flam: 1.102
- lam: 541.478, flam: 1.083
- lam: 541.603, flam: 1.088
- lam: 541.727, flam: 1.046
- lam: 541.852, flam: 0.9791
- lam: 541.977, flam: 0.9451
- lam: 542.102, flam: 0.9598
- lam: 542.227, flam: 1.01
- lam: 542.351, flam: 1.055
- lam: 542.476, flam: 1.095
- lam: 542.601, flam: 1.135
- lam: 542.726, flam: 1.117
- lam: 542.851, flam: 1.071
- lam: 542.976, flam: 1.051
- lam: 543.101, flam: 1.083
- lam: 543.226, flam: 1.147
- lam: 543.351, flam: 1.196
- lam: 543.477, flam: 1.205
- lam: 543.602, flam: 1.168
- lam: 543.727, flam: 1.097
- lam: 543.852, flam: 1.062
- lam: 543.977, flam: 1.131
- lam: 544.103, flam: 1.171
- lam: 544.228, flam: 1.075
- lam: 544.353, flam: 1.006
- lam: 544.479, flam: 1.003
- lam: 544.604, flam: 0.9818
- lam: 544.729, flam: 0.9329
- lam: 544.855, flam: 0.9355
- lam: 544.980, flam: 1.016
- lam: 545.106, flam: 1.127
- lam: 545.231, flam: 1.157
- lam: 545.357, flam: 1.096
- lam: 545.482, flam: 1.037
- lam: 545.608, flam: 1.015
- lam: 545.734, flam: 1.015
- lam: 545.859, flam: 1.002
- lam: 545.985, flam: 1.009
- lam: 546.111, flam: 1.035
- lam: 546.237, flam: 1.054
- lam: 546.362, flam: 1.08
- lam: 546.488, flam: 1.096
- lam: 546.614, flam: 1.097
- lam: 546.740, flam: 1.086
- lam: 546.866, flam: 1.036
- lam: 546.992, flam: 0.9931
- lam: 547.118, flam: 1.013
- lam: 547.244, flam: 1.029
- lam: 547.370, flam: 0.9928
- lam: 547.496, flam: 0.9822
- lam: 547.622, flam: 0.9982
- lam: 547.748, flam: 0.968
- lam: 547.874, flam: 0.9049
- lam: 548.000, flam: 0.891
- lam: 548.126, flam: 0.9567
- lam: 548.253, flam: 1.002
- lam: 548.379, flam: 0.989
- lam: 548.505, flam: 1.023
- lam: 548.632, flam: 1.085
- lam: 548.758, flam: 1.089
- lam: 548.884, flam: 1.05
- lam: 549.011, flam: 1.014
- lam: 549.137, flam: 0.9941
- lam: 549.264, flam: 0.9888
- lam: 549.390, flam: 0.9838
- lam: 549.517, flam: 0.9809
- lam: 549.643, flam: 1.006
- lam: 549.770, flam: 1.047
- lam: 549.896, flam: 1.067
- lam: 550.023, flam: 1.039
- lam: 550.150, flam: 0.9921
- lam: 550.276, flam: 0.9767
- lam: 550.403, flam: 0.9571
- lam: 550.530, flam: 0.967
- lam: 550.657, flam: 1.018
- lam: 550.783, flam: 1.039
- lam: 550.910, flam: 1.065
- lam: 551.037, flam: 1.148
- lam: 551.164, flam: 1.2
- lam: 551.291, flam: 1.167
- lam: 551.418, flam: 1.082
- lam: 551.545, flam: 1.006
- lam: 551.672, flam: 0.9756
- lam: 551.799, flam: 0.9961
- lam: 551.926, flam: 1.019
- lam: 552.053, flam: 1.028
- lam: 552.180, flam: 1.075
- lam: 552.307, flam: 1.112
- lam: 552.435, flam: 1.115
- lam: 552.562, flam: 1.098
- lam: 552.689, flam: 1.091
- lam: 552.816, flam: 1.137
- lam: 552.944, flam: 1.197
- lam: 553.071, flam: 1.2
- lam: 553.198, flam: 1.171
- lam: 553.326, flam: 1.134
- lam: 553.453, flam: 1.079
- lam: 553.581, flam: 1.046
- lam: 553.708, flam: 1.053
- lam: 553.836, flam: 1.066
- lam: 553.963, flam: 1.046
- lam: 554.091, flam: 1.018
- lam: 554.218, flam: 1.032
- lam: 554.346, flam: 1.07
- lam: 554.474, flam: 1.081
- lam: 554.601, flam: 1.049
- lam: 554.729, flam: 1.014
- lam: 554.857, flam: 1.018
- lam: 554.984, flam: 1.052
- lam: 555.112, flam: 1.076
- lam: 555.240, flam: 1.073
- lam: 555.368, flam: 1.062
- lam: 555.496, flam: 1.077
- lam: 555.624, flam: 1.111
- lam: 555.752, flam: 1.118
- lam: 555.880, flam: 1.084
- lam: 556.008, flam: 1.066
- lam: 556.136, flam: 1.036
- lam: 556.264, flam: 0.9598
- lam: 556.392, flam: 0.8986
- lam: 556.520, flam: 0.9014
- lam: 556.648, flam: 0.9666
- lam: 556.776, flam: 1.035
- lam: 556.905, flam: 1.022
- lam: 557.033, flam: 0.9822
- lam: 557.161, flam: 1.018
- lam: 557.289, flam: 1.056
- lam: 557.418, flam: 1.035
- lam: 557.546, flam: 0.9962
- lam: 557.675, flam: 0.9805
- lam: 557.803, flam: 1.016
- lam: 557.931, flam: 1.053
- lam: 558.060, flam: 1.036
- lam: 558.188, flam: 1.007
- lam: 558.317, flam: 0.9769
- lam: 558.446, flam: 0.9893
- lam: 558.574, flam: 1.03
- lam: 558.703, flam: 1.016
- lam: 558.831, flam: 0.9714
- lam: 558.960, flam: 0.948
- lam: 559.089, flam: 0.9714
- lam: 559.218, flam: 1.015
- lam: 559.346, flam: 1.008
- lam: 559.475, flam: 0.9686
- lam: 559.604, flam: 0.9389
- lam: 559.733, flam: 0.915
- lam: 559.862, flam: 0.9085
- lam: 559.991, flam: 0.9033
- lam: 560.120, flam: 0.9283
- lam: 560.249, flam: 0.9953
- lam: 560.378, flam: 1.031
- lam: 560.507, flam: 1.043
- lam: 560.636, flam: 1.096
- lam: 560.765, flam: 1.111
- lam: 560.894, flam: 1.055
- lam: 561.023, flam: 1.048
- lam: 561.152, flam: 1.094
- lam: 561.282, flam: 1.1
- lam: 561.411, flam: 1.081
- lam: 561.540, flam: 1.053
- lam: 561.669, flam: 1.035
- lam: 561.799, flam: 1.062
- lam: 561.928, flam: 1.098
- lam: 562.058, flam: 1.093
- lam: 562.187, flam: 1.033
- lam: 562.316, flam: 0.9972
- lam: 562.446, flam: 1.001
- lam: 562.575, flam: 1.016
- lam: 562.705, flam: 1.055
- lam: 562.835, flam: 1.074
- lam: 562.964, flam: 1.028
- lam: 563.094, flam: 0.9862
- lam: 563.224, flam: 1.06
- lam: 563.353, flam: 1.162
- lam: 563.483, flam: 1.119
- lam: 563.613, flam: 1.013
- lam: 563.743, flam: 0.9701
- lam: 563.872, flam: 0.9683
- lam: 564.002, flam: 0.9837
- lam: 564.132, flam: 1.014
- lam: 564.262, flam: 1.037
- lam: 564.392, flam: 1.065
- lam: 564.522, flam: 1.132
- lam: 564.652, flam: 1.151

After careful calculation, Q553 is -0.05 mag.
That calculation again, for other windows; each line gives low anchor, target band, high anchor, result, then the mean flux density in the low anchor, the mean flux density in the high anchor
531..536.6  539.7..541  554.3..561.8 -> 0.07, 1.07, 1.02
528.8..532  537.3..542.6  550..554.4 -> 0.06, 1.07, 1.07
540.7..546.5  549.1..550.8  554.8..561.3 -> 0.04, 1.06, 1.02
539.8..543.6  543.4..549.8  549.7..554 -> 0.03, 1.05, 1.07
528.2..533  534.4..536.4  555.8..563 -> -0.04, 1.05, 1.02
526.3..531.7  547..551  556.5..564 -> 0.02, 1.02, 1.02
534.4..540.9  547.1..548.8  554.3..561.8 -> 0.03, 1.02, 1.02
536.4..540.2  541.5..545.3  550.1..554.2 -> -0.05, 0.99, 1.07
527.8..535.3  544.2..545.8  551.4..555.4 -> 0.04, 1.05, 1.07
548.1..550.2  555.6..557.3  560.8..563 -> 0.03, 1.02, 1.06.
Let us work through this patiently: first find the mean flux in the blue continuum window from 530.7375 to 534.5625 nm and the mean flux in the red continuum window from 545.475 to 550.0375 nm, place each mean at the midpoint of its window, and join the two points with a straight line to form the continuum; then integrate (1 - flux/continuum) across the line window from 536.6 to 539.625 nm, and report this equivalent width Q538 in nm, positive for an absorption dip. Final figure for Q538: 0.16 nm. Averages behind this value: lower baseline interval 1.06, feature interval 0.99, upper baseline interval 1.02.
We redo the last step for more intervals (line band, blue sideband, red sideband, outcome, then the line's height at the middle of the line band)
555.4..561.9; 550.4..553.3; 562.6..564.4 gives 0.25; 1.06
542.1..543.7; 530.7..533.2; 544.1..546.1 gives -0.11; 1.04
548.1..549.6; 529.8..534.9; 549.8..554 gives 0.08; 1.07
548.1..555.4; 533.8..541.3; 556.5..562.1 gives -0.26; 1.02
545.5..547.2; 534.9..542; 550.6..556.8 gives 0.01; 1.05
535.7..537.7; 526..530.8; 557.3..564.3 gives -0.02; 1.01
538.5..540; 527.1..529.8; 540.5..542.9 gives 0.09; 1.05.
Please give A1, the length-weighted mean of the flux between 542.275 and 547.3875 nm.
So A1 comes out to 1.07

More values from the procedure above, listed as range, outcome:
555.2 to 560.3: 1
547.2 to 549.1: 0.998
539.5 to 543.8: 1.05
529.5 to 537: 1.06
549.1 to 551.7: 1.03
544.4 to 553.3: 1.04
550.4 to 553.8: 1.08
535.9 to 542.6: 1.01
